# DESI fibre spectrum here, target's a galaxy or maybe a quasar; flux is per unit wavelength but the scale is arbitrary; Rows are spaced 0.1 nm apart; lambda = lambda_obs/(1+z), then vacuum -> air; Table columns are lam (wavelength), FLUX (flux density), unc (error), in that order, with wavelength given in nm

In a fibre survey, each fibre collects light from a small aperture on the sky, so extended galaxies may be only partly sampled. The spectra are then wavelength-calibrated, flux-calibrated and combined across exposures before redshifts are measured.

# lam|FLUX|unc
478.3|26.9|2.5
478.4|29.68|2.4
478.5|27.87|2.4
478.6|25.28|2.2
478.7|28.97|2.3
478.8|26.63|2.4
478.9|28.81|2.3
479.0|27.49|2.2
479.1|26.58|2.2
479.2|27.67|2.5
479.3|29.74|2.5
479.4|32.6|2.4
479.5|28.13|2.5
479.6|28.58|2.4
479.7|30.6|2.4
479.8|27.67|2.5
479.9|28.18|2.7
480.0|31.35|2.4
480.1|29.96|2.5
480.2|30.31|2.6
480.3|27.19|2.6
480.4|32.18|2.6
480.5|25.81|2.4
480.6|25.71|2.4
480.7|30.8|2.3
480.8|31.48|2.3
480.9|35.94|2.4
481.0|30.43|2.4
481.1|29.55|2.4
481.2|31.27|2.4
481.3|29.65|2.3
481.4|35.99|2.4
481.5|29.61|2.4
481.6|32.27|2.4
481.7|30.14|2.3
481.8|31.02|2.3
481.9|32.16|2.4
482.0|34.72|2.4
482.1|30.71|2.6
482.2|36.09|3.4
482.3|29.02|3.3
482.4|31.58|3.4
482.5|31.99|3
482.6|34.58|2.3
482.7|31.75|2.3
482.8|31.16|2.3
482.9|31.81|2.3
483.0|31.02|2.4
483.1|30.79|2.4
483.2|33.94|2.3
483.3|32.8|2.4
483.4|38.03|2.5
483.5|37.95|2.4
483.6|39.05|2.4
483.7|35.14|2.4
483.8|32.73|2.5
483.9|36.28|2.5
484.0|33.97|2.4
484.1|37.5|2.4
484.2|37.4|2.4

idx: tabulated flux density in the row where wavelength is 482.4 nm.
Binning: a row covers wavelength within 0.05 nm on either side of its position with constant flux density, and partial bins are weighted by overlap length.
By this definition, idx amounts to 31.58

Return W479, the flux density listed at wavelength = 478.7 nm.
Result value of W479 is 28.97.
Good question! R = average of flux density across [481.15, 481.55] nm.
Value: 31.6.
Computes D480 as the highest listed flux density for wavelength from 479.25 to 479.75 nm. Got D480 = 32.6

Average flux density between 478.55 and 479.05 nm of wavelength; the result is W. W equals 27.4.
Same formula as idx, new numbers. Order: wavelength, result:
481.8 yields 31.02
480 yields 31.35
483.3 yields 32.8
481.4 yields 35.99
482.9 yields 31.81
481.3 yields 29.65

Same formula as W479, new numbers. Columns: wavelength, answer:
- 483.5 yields 37.95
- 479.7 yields 30.6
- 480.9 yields 35.94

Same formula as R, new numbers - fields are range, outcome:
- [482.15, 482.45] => 32.2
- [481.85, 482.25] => 33.4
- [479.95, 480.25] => 30.5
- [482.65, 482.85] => 31.5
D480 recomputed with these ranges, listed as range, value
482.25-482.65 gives 34.58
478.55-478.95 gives 28.97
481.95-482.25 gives 36.09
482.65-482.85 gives 31.75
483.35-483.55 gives 38.03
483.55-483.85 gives 39.05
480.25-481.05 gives 35.94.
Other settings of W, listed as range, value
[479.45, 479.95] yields 28.6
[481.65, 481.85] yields 30.6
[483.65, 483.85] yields 33.9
